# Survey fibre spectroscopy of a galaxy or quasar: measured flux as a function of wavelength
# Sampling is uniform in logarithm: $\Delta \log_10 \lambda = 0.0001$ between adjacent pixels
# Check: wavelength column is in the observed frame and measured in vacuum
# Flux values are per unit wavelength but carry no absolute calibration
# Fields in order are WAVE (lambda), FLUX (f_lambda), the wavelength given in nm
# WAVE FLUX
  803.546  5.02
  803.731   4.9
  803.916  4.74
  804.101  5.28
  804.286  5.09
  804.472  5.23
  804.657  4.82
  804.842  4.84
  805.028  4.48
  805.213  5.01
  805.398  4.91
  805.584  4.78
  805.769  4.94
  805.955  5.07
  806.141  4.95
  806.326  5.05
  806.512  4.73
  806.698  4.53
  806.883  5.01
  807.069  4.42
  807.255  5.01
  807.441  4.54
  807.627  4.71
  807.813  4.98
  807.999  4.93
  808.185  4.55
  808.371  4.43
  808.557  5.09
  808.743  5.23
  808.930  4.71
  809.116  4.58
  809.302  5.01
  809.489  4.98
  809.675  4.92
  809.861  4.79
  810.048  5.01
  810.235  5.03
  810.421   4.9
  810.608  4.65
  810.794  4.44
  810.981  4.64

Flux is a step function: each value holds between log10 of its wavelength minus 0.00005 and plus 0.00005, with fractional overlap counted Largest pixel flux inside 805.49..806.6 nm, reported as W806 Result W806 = 5.07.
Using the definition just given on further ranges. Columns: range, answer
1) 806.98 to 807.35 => 5.01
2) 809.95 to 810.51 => 5.03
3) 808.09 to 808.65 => 5.09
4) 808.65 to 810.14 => 5.23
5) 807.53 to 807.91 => 4.98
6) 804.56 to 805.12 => 4.84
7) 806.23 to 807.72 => 5.05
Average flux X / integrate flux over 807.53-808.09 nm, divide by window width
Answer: 4.87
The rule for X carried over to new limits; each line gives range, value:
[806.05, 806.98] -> 4.86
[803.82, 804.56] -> 5.08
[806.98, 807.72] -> 4.67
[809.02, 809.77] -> 4.88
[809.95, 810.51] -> 4.98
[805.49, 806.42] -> 4.95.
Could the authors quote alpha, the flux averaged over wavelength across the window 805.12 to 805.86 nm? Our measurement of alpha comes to 4.91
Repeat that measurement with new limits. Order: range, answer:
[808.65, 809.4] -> 4.88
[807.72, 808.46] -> 4.73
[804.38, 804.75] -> 5.03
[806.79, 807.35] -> 4.81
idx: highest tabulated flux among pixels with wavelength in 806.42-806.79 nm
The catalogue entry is 4.73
